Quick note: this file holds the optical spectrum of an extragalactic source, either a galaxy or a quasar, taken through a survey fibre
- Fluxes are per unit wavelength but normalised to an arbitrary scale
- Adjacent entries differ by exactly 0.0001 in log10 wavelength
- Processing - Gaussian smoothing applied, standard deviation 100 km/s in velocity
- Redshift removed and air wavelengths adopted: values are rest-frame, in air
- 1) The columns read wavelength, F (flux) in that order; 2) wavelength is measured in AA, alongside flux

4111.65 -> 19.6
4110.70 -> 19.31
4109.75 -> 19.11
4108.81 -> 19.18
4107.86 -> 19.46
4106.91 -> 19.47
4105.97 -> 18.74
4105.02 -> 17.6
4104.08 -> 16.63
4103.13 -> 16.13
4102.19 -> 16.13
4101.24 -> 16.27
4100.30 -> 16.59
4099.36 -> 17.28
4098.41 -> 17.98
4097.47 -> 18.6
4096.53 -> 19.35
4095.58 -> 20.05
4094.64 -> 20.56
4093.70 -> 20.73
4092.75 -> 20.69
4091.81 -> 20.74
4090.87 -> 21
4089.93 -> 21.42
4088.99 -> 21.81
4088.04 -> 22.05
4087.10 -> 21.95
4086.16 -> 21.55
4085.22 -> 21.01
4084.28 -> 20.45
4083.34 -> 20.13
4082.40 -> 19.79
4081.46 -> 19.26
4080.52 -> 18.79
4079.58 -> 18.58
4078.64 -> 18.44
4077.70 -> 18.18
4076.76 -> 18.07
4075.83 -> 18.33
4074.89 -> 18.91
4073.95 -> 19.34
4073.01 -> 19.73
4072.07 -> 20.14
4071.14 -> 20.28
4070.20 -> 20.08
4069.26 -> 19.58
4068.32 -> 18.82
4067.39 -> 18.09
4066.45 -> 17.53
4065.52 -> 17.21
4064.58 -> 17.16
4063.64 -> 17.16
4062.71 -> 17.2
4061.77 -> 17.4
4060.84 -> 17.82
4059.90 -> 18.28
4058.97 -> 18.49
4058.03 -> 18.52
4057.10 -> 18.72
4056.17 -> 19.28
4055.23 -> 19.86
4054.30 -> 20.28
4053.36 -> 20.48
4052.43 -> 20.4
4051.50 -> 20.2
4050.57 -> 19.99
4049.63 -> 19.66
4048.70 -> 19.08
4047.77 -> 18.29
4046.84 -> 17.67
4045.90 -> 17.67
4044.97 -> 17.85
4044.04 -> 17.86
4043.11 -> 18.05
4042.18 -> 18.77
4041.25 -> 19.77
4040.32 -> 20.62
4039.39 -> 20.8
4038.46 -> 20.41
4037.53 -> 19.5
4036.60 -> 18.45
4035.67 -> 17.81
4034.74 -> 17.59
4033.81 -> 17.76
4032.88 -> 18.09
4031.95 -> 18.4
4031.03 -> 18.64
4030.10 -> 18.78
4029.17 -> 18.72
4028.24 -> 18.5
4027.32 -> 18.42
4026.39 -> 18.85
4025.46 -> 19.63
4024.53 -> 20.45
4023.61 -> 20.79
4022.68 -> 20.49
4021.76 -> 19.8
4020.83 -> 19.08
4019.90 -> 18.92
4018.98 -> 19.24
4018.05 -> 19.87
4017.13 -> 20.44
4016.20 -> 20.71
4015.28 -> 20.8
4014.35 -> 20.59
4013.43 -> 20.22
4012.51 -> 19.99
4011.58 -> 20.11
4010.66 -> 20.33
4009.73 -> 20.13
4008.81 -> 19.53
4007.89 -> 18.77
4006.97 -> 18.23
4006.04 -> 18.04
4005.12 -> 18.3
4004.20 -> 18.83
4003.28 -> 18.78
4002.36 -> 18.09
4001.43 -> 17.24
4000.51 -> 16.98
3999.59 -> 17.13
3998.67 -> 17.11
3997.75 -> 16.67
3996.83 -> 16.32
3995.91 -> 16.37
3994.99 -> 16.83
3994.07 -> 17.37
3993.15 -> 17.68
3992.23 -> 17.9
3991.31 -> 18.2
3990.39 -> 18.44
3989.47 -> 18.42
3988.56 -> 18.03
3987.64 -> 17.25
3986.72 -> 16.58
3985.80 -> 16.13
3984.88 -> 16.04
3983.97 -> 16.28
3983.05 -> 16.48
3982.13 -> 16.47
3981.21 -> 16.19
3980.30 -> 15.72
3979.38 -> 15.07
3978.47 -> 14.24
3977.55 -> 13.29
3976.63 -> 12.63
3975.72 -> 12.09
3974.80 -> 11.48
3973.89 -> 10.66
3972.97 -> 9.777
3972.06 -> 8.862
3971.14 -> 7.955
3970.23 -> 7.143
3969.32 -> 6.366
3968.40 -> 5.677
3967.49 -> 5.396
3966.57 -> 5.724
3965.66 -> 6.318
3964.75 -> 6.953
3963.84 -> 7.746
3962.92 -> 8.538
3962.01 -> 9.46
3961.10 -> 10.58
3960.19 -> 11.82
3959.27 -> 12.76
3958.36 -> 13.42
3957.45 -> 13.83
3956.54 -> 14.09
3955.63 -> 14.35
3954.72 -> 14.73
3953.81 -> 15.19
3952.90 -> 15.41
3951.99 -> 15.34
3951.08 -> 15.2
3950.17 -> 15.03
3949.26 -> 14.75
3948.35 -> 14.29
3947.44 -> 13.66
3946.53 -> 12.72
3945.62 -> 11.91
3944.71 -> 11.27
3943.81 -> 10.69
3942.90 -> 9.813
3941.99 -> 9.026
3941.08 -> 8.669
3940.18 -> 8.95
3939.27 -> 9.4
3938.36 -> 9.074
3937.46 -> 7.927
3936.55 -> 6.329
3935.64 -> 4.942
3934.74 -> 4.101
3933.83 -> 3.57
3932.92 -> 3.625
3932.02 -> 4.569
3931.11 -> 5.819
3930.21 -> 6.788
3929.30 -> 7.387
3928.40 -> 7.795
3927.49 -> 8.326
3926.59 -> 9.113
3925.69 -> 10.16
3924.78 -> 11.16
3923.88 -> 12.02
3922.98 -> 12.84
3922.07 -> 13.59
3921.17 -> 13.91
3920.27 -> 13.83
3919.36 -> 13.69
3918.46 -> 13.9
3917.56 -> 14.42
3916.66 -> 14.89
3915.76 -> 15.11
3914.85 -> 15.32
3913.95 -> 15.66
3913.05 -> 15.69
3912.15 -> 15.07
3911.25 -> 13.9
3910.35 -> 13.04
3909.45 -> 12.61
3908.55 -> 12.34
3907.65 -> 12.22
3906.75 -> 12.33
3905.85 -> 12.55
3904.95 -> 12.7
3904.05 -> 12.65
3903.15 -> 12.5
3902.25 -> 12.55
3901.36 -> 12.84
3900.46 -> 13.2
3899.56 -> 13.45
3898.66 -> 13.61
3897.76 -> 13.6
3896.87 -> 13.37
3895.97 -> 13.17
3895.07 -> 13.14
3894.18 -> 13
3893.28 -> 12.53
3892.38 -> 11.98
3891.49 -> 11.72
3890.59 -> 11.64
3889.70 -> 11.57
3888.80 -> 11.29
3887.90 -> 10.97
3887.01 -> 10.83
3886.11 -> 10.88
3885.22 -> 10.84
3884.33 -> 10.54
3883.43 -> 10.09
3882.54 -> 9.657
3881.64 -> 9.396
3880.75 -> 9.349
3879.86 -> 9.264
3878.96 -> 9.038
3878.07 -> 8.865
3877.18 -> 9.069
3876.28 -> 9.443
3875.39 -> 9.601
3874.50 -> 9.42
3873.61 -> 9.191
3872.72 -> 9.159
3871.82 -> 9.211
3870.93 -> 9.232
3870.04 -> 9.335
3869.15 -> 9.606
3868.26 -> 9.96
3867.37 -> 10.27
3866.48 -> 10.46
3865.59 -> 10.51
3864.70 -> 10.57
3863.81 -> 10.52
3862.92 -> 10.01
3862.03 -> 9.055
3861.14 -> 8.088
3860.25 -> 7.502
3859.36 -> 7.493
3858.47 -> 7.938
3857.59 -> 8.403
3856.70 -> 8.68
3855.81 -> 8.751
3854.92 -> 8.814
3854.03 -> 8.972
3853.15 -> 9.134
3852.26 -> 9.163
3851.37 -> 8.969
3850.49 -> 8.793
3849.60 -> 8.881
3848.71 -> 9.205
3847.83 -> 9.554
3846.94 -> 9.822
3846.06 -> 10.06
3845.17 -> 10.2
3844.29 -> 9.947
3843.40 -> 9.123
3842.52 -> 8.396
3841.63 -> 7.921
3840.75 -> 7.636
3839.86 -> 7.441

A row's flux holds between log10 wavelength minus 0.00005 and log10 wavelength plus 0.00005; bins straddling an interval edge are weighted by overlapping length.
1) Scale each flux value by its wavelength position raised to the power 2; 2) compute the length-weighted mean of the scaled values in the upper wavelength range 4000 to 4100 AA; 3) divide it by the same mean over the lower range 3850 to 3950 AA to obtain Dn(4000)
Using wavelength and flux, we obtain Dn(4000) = 1.95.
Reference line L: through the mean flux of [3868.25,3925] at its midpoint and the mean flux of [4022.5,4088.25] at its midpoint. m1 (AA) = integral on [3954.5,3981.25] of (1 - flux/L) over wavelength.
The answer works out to 8.0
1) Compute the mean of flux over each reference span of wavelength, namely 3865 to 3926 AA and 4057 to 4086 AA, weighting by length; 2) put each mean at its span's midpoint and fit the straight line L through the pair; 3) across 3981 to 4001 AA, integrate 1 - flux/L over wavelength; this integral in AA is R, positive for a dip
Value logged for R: -1.84 AA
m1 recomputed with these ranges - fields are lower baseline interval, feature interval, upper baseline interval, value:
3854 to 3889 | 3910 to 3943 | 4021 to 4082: 5.0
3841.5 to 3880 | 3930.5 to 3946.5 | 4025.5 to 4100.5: 6.5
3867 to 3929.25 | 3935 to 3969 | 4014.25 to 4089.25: 8.4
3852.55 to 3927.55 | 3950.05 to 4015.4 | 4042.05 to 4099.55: 3.0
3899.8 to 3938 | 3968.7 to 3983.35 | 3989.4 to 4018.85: 3.8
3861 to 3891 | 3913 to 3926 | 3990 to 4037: -1.1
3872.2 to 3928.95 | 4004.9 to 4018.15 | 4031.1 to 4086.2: -2.3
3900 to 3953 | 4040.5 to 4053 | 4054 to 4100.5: -0.9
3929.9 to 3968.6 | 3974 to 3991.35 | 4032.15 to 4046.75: -3.0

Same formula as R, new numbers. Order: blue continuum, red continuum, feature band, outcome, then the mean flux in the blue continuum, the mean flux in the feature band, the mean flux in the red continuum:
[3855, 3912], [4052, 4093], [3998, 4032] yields -4.8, 10.8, 19.2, 19.4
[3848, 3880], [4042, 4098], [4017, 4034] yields -2.1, 9.19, 19.2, 19.3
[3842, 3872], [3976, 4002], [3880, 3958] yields 5.6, 9.25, 11.6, 16.5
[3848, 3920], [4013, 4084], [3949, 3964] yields 1.4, 11.1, 13.2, 19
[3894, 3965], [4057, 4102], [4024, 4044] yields -2.4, 11.6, 18.9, 19.2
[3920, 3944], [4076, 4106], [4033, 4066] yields -4.6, 8.58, 18.7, 19.3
